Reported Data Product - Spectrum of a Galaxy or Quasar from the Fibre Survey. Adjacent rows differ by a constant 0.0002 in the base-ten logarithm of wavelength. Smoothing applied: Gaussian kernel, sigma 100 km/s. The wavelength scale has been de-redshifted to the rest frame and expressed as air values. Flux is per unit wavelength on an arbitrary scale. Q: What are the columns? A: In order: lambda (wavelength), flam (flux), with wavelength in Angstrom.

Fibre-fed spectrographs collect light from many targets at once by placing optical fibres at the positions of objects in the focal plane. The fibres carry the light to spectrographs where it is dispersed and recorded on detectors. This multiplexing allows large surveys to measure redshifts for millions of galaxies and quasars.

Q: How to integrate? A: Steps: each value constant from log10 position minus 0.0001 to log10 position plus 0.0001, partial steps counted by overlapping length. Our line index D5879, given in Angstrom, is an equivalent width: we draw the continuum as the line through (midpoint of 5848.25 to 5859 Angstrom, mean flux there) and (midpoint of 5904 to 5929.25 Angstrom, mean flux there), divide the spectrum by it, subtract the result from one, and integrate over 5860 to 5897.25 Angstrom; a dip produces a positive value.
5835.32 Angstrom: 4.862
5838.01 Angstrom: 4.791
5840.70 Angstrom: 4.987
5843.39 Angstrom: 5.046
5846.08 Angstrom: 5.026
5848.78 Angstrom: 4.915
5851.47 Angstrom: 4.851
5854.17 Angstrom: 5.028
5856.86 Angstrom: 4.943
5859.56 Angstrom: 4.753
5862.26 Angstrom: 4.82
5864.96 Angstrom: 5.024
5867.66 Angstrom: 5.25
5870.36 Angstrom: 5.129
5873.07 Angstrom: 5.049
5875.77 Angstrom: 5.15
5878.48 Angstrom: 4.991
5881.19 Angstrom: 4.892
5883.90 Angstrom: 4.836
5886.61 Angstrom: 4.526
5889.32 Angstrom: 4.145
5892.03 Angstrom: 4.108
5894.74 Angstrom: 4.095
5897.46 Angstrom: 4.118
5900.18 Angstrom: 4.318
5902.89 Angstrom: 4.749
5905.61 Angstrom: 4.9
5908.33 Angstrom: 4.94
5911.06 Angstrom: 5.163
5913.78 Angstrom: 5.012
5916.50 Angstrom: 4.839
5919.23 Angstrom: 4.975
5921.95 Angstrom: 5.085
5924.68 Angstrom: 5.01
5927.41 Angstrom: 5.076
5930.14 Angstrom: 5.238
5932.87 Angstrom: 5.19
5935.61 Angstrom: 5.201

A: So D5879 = 1.5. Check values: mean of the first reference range 4.92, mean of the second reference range 5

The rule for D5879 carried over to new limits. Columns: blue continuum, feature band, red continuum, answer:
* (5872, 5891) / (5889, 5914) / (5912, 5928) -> 1.78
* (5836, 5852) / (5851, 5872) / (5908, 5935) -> -0.07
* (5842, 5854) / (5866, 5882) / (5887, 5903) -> -1.83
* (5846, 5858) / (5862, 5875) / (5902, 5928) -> -0.33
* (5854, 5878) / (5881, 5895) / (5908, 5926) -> 1.65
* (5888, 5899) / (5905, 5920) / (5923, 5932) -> -0.98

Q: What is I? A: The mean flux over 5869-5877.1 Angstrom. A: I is 5.11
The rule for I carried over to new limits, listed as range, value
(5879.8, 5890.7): 4.6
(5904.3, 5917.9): 4.97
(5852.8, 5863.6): 4.89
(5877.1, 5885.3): 4.9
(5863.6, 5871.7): 5.14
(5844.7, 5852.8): 4.93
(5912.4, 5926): 4.99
